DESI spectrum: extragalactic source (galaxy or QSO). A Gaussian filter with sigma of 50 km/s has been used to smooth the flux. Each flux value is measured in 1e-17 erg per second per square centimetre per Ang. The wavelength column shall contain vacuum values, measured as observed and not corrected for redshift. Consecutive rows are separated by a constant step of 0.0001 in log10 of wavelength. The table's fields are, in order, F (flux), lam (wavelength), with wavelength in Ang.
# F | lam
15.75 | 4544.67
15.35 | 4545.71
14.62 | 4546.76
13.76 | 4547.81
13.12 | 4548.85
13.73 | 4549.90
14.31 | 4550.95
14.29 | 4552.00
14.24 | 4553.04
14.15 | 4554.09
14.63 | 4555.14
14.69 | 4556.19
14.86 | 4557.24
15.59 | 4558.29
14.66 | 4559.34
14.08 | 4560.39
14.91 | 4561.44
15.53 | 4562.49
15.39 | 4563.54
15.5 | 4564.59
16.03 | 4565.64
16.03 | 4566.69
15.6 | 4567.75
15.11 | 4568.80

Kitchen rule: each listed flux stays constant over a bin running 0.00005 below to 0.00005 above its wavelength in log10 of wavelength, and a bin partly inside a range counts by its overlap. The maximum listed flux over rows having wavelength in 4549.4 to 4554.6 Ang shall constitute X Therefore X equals 14.31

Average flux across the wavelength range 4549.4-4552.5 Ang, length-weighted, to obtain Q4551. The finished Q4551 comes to 14.1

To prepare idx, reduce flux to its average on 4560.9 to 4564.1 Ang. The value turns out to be 15.3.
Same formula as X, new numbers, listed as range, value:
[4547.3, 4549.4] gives 13.76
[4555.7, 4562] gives 15.59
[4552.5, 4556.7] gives 14.69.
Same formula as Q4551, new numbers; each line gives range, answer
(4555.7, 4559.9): 14.9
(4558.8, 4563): 14.8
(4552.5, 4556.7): 14.4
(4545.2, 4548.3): 14.6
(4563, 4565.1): 15.5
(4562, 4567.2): 15.7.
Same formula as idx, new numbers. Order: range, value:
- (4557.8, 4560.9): 14.8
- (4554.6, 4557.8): 14.7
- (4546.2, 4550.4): 13.8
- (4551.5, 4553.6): 14.3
